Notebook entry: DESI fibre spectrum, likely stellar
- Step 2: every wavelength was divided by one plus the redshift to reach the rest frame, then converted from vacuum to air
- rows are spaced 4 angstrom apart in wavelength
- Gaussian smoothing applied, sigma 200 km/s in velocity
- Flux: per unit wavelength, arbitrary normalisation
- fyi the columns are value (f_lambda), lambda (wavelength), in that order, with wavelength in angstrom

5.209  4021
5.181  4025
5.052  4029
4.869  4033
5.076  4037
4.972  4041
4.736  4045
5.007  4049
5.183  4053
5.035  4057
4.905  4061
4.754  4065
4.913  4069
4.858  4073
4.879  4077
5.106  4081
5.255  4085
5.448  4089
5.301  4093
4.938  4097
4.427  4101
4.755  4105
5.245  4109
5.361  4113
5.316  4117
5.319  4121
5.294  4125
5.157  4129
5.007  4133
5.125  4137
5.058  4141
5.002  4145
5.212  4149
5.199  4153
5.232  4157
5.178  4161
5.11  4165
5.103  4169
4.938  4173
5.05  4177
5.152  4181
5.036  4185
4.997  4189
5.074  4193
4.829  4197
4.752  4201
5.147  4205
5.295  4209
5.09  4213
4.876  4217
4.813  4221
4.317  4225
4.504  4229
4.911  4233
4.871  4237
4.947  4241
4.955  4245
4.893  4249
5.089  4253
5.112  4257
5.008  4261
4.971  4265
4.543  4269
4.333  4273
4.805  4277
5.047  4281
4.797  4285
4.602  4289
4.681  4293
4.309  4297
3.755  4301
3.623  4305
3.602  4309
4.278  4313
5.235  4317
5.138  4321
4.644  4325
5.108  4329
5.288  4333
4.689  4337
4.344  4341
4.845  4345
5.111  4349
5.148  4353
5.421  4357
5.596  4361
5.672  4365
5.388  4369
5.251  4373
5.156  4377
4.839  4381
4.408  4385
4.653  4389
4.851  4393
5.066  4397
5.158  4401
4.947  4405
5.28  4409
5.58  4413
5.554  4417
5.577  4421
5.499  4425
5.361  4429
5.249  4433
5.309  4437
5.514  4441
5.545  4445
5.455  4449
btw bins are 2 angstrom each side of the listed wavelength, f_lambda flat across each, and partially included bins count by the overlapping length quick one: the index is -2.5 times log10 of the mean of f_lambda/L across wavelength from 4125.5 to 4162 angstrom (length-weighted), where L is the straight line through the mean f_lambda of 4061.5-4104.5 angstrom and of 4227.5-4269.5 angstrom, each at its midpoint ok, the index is -0.04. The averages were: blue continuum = 4.98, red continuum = 4.91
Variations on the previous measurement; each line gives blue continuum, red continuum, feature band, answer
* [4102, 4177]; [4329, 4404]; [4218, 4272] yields 0.06 mag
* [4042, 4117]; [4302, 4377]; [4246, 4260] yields -0.02 mag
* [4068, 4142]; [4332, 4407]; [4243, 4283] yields 0.04 mag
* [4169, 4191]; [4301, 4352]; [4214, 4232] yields 0.06 mag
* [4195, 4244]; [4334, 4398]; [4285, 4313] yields 0.19 mag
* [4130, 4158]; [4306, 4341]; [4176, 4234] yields 0.01 mag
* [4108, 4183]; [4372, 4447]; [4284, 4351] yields 0.13 mag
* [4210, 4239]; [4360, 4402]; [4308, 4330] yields 0.06 mag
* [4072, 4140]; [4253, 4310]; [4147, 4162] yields -0.05 mag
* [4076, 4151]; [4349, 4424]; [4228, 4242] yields 0.07 mag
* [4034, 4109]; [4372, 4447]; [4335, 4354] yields 0.08 mag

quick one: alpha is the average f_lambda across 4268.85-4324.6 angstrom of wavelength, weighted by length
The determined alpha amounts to 4.48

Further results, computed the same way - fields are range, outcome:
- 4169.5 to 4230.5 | 4.93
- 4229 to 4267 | 4.95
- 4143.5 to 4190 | 5.1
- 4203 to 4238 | 4.87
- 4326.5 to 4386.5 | 5.09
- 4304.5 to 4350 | 4.68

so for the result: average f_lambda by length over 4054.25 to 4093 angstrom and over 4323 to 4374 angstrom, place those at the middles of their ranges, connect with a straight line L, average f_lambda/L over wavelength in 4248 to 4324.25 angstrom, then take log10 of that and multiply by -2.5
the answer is 0.11 mag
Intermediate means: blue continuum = 5.03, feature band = 4.62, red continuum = 5.11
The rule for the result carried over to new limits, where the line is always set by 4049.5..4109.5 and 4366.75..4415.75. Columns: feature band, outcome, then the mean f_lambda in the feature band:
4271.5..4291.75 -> 0.069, 4.72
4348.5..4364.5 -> -0.067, 5.37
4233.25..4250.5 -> 0.024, 4.92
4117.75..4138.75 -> -0.039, 5.19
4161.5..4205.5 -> -0.001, 5.02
